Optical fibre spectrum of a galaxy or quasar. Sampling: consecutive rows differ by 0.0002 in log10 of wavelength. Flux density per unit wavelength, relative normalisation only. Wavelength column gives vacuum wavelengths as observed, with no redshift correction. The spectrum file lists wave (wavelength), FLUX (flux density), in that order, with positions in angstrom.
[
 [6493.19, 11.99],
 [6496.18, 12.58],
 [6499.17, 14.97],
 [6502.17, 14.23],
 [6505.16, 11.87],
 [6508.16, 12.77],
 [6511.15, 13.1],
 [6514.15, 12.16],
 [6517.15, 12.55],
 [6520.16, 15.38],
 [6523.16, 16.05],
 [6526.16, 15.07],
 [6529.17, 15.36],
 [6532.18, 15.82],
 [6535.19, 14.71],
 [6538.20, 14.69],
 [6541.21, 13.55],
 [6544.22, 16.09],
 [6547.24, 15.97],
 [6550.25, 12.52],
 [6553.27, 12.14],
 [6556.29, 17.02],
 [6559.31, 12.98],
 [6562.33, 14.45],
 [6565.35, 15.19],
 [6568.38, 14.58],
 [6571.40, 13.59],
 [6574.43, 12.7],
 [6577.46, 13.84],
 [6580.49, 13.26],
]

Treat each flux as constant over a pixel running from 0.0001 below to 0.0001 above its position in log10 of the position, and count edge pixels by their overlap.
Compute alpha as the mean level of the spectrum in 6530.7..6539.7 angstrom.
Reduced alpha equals 15.1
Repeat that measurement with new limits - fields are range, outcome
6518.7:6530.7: 15.5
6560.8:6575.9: 14.1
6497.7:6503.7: 14.6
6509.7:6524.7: 13.9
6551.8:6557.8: 14.6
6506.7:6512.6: 13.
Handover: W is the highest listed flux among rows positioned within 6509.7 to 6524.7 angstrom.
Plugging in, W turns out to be 16.05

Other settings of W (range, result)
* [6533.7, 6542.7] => 14.71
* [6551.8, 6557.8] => 17.02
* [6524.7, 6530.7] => 15.36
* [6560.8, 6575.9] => 15.19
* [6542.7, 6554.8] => 16.09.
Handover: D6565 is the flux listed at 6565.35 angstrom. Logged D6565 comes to 15.19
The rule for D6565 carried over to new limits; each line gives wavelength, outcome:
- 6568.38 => 14.58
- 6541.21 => 13.55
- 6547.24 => 15.97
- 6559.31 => 12.98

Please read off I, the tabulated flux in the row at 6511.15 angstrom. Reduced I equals 13.1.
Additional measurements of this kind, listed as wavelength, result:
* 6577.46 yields 13.84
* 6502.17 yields 14.23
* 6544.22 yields 16.09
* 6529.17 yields 15.36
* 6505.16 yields 11.87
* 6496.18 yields 12.58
